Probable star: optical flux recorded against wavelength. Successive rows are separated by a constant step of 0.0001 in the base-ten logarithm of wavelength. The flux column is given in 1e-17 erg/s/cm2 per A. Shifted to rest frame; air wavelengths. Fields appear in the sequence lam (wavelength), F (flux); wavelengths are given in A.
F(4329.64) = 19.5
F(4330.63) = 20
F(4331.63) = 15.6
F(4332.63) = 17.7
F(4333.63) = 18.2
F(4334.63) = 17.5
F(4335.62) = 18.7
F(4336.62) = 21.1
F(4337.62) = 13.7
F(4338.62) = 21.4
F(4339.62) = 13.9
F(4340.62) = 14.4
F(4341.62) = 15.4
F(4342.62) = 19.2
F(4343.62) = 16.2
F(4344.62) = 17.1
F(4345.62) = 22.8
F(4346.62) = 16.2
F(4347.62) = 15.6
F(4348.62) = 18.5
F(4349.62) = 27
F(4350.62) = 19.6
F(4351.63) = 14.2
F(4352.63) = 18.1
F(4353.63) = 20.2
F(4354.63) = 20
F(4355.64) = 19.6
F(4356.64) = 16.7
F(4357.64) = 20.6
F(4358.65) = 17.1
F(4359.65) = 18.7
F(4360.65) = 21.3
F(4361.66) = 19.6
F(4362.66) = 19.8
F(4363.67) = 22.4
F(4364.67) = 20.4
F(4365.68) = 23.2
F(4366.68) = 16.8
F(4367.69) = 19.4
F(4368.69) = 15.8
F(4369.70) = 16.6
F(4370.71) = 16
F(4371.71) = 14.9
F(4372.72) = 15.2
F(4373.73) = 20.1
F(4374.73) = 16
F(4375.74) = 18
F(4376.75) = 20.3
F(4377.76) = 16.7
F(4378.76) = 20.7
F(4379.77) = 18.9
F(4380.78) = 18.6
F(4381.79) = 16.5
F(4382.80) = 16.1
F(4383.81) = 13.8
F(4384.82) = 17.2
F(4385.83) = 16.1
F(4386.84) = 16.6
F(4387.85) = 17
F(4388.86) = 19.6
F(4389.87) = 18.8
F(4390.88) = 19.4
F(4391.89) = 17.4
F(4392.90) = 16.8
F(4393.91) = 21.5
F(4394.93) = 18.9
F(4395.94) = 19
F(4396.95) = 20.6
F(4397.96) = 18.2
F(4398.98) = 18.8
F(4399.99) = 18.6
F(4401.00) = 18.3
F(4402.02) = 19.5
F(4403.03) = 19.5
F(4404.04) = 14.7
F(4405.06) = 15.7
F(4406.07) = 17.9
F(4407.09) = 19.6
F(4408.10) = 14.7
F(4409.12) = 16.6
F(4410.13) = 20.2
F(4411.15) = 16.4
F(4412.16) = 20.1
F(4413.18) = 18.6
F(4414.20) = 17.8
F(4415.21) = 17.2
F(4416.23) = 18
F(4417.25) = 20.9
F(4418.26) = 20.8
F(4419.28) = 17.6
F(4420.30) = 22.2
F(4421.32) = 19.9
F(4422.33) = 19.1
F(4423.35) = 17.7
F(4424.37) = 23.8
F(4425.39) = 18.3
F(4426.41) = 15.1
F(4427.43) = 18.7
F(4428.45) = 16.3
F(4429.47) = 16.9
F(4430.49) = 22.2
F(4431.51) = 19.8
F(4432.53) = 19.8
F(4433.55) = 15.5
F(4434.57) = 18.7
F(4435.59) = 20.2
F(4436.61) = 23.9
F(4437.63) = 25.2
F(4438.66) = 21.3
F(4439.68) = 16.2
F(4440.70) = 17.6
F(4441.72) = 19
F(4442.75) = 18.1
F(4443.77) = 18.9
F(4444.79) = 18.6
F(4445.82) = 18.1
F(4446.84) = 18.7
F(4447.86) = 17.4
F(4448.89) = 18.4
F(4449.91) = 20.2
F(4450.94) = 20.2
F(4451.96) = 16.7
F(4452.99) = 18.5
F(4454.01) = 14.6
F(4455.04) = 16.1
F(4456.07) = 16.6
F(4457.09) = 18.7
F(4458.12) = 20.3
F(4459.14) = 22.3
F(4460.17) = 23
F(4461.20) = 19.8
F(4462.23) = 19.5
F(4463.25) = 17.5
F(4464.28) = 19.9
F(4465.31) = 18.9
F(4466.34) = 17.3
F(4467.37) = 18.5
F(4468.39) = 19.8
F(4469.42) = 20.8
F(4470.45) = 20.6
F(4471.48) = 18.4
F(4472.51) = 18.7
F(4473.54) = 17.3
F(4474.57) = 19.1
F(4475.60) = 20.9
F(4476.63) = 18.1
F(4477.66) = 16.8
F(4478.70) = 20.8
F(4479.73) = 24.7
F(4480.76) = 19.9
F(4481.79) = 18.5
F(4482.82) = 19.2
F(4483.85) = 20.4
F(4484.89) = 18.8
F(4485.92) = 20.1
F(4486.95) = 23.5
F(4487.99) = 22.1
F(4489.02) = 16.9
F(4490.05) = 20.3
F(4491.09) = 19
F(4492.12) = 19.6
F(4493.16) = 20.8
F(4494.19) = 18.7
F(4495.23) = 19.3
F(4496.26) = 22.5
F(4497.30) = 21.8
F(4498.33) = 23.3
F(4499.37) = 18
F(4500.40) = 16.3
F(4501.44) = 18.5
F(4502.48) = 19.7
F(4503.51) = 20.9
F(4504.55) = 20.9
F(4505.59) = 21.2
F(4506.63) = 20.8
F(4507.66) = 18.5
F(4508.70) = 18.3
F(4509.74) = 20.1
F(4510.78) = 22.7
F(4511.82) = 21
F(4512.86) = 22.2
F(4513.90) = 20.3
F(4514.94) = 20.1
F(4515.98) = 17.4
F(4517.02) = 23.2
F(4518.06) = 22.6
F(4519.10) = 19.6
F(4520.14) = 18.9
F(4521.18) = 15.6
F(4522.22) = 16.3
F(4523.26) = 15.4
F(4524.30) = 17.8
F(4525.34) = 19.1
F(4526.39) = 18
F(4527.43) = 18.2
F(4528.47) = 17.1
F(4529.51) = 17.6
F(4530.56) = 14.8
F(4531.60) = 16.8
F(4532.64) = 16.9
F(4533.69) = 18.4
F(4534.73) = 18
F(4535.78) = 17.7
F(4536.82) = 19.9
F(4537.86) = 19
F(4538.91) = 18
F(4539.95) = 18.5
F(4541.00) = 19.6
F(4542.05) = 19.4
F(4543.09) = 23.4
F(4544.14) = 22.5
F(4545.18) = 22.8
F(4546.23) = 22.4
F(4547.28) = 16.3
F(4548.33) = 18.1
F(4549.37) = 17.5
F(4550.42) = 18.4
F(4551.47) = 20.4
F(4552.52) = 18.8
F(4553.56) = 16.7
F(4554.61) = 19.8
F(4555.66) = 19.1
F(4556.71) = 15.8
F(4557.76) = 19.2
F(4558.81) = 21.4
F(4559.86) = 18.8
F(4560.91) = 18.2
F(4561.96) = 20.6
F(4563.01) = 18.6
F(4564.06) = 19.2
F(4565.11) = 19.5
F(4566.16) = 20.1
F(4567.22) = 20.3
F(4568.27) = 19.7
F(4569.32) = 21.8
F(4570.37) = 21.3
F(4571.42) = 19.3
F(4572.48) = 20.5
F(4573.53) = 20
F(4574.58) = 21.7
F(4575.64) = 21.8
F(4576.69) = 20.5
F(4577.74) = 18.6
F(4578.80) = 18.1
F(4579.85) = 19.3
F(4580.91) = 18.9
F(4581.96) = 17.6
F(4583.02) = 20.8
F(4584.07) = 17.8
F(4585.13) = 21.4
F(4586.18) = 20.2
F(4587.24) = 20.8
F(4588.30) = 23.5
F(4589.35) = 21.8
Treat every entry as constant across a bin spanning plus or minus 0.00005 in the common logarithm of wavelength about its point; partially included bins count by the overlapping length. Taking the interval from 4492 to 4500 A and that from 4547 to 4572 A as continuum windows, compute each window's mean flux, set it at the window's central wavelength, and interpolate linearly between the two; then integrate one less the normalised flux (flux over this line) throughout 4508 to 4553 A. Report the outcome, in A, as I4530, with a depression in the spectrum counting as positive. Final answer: 1.6 A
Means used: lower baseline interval 20.5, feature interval 19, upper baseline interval 19.2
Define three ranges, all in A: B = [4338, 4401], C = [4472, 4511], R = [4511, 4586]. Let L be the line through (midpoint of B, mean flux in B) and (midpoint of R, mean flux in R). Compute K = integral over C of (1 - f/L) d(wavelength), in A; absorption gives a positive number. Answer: -2.0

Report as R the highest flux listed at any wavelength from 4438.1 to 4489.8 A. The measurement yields 24.7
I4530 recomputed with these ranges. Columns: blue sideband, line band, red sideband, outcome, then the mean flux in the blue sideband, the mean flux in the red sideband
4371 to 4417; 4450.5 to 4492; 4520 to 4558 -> -2.6 A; 17.9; 18.4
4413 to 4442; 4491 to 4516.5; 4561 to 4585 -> -0.7 A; 19.3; 19.8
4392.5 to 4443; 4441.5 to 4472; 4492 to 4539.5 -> 0.2 A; 18.8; 19.2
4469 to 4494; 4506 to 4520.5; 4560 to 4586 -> -0.5 A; 19.8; 19.8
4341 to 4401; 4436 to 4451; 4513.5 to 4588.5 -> -0.6 A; 18.4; 19.2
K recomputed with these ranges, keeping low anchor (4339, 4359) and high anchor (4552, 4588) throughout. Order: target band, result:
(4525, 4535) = 0.98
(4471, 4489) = -0.70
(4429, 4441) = -0.71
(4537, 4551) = -0.18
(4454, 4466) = -0.13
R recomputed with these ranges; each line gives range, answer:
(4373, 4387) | 20.7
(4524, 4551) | 23.4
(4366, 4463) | 25.2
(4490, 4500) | 23.3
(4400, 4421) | 22.2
